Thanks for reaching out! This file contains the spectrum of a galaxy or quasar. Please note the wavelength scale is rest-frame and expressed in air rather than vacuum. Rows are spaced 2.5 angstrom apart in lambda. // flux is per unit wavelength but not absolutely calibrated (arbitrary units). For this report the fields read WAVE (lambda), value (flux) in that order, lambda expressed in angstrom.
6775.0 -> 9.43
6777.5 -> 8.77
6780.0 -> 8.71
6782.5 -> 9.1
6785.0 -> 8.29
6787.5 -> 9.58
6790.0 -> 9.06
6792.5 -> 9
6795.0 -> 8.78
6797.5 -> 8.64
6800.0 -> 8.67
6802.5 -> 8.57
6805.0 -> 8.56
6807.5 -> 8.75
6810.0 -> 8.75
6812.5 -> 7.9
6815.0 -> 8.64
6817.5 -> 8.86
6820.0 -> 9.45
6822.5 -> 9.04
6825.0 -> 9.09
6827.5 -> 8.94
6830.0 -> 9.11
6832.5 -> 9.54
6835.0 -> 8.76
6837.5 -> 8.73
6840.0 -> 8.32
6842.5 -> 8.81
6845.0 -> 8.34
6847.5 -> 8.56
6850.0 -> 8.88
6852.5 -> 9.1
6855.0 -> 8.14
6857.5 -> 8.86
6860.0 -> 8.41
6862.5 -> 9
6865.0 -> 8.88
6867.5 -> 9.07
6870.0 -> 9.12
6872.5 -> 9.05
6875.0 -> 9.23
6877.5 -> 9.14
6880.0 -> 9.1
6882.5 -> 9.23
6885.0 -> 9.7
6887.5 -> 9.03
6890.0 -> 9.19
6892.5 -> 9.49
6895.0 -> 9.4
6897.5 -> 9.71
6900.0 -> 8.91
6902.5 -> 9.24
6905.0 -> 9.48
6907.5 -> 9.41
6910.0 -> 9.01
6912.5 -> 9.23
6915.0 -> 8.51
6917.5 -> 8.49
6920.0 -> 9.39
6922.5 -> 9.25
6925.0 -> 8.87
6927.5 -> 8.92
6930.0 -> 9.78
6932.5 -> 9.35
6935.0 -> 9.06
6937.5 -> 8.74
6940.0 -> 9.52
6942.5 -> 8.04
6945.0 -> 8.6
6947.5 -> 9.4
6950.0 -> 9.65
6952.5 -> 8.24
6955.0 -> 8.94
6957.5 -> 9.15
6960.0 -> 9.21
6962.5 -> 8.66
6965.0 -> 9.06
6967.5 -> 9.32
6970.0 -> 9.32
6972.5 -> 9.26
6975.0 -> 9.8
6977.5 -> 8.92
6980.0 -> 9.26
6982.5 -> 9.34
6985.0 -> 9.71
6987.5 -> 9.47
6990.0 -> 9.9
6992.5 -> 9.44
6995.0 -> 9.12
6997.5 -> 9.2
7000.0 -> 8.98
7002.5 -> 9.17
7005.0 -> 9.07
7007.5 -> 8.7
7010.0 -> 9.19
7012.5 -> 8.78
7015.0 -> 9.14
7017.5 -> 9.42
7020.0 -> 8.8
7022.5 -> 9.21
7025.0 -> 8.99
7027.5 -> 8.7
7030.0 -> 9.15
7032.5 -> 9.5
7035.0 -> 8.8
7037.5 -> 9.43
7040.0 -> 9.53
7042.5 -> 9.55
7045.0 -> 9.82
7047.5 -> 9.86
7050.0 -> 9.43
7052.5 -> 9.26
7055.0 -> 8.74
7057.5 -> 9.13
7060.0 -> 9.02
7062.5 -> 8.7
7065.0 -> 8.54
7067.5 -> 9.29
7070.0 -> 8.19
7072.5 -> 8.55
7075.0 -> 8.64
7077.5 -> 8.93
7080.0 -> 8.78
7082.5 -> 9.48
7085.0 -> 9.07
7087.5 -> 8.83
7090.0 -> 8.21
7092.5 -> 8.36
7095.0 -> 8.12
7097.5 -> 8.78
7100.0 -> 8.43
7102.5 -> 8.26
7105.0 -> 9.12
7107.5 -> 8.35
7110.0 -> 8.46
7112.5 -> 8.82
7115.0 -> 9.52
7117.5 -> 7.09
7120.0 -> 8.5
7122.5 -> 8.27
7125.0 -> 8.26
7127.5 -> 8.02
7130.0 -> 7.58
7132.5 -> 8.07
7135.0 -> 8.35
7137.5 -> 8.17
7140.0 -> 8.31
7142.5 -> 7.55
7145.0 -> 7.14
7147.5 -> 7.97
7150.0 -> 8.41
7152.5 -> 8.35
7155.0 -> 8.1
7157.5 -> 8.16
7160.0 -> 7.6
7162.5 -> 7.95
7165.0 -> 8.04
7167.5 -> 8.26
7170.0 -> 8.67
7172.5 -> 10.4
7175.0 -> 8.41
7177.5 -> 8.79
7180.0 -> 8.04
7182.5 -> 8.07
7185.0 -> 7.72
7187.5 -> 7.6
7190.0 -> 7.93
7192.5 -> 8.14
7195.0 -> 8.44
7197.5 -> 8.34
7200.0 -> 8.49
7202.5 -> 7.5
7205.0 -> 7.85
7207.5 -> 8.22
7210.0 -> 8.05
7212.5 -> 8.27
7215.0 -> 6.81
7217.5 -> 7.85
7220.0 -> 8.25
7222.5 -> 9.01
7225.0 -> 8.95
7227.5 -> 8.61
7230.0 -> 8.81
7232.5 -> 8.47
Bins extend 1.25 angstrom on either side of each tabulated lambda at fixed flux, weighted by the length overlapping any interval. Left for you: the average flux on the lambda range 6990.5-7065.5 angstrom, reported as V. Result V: 9.16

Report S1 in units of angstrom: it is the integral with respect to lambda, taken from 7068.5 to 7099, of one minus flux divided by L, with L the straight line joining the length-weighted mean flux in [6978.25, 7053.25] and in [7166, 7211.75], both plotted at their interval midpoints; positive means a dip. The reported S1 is 0.7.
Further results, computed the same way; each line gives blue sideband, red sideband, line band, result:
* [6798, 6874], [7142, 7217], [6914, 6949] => -1.6 angstrom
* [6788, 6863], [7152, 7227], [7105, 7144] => 0.3 angstrom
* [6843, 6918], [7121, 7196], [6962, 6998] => -2.5 angstrom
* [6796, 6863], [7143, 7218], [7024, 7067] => -4.3 angstrom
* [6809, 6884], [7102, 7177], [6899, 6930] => -1.3 angstrom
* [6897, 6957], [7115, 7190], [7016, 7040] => -1.3 angstrom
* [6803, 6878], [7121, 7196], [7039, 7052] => -1.9 angstrom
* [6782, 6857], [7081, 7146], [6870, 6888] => -1.0 angstrom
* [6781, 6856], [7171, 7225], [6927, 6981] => -3.2 angstrom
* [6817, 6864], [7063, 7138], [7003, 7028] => -1.2 angstrom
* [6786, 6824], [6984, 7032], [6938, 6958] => 0.3 angstrom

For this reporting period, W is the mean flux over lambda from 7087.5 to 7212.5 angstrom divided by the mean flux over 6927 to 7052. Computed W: 0.9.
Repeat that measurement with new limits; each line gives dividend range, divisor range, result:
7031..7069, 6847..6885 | 1.03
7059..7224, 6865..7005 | 0.91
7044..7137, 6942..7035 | 0.95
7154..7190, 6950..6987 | 0.90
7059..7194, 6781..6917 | 0.94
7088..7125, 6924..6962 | 0.94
